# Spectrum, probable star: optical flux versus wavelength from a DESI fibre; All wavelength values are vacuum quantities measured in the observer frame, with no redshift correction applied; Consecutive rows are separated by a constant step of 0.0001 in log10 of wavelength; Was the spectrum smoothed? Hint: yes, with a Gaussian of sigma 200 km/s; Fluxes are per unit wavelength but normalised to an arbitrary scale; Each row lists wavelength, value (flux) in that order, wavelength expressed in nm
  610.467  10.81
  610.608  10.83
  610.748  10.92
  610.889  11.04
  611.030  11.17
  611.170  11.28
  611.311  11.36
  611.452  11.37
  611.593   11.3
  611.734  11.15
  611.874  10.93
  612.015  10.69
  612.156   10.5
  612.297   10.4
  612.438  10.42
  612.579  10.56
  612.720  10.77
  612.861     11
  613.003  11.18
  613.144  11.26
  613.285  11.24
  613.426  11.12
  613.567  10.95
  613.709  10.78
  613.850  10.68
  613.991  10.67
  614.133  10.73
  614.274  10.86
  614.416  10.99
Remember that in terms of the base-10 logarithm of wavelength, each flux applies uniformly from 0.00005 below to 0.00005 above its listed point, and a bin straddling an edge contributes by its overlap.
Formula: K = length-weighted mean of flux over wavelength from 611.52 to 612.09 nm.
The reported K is 11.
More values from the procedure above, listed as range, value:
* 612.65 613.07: 11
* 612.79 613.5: 11.2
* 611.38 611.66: 11.3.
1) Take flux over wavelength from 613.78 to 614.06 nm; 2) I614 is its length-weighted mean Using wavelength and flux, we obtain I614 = 10.7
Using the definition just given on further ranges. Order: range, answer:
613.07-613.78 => 11.1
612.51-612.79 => 10.7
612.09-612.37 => 10.4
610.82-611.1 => 11.1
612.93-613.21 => 11.2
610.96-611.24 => 11.3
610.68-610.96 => 11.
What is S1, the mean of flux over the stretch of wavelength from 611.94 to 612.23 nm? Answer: 10.6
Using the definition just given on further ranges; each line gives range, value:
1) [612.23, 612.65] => 10.5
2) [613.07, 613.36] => 11.3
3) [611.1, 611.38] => 11.3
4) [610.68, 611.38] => 11.2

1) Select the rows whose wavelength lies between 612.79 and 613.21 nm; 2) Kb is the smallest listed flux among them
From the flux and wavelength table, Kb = 11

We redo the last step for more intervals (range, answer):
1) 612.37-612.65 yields 10.42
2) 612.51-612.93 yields 10.56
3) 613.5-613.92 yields 10.68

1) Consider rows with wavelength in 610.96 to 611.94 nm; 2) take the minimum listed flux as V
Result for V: 10.93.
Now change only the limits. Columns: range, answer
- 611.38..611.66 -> 11.3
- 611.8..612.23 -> 10.5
